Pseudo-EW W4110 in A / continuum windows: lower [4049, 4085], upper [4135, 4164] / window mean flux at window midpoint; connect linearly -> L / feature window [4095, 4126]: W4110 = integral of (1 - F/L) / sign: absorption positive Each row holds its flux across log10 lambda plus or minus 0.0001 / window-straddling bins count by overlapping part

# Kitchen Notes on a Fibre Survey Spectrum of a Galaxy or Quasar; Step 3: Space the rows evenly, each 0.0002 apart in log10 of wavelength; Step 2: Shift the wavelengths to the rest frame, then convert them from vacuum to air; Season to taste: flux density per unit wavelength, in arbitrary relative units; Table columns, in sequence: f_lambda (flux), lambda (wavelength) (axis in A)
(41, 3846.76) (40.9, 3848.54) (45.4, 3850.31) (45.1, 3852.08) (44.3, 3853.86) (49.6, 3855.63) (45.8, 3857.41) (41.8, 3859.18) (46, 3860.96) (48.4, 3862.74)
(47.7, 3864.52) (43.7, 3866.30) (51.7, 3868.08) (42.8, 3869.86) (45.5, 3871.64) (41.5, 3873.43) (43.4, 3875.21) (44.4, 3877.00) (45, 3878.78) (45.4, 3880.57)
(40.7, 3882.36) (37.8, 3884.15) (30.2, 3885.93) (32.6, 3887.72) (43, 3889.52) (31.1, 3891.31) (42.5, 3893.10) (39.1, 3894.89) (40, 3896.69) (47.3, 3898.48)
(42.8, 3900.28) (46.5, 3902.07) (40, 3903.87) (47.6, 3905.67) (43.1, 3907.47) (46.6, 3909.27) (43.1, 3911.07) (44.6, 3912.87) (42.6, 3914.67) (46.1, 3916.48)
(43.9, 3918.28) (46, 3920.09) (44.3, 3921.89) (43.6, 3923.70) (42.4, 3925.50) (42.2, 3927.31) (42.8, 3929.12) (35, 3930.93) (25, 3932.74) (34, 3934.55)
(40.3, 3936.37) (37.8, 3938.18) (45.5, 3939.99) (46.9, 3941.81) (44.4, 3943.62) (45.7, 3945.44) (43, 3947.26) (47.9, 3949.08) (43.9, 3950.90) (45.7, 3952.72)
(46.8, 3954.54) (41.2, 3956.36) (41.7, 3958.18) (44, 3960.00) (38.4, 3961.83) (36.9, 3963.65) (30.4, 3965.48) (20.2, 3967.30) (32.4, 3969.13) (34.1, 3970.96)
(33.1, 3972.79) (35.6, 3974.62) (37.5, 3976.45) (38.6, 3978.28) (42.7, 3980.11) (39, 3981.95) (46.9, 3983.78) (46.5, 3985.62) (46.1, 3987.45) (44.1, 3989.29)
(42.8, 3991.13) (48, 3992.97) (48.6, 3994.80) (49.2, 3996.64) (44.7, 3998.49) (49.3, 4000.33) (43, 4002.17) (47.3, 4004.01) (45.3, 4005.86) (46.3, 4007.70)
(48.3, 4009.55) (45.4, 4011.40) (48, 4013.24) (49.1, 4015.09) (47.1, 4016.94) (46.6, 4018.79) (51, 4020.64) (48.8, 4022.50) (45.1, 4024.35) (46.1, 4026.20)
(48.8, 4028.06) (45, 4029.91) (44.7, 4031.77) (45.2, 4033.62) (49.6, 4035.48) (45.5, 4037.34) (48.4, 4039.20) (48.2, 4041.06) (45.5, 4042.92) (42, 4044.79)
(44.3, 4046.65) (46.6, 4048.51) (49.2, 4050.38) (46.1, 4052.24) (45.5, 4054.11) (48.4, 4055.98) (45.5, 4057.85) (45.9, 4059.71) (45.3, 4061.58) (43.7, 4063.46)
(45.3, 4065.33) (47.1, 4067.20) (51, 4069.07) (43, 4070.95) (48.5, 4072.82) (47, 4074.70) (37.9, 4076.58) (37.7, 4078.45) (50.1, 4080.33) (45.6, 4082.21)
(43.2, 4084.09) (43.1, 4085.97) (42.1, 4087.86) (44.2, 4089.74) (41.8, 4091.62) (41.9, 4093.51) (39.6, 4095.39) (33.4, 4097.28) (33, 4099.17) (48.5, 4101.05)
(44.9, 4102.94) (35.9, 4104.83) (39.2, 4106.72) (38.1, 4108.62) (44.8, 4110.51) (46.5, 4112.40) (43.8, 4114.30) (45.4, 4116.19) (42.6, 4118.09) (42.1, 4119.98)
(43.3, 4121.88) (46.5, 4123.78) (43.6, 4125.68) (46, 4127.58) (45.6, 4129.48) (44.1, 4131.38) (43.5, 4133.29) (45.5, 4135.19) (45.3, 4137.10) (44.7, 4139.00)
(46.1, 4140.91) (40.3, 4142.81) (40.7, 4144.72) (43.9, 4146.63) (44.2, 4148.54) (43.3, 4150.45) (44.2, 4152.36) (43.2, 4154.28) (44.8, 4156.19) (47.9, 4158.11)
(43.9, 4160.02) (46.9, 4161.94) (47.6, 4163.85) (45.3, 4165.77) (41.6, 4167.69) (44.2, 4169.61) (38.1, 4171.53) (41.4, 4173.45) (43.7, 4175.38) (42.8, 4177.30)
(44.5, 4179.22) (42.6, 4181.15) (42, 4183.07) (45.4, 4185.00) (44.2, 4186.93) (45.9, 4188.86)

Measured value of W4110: 2.2 A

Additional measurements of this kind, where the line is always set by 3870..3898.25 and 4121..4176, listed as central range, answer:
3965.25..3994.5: 1.90 A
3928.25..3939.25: 1.38 A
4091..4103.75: 0.89 A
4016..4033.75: -1.91 A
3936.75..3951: -1.05 A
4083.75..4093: 0.10 A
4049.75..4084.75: -2.12 A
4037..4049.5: -0.93 A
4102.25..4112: 0.61 A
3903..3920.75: -1.55 A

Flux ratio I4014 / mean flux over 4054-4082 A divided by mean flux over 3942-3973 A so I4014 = 1.1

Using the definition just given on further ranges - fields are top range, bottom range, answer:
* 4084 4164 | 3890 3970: 1.05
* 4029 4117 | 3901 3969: 1.06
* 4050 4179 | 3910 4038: 1.02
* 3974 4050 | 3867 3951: 1.08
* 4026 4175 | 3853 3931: 1.02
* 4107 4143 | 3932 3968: 1.10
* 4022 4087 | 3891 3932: 1.07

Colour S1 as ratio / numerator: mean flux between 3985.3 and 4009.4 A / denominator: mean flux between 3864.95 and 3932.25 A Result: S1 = 1.09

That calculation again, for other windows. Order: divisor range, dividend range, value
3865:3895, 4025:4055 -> 1.12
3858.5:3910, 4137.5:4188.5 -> 1.03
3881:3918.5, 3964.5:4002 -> 0.98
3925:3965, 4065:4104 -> 1.05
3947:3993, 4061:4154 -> 1.08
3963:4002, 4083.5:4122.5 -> 1.03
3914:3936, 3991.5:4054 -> 1.15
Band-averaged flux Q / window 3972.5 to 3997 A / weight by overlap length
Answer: 42.9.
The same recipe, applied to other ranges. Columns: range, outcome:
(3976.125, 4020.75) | 45.7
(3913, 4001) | 41.4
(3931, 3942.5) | 37.8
